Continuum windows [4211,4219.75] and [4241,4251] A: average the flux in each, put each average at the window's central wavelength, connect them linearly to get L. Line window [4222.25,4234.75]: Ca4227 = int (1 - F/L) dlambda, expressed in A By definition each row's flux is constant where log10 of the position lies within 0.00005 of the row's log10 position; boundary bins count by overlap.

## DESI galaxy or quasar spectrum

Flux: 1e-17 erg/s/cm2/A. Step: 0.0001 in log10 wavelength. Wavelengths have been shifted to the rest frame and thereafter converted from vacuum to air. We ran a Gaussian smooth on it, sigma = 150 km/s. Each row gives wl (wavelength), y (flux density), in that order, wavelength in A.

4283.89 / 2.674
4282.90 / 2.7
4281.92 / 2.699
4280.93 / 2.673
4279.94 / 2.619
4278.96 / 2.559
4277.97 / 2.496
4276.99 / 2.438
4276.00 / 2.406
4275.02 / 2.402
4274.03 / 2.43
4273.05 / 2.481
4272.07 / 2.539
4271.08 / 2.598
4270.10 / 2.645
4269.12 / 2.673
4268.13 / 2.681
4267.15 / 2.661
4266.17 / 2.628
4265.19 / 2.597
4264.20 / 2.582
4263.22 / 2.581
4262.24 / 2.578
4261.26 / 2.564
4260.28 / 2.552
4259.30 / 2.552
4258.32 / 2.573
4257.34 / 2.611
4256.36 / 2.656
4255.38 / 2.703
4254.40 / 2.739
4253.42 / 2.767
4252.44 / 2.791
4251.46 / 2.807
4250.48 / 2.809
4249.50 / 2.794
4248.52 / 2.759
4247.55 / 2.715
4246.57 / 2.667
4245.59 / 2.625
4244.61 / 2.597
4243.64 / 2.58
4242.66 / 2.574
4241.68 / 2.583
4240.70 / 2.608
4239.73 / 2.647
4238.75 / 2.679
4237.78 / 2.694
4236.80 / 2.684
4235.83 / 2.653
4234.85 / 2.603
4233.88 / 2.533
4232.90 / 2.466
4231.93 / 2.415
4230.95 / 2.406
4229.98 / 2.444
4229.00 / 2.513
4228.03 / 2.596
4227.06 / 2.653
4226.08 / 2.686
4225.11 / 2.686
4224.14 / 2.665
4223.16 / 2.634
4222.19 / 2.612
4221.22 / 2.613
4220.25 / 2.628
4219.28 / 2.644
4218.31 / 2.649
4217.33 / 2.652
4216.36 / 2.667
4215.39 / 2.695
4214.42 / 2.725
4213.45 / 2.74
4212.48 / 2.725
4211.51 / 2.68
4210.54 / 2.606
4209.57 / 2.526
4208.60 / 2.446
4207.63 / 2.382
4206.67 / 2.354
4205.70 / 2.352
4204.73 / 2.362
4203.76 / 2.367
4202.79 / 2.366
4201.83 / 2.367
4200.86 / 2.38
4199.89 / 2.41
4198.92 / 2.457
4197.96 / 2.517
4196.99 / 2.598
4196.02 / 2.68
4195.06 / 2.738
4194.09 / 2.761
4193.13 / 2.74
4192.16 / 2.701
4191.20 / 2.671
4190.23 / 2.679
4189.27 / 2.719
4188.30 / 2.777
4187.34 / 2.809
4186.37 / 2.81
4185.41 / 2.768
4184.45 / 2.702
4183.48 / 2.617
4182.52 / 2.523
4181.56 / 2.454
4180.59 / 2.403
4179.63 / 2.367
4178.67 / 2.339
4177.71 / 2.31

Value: 0.5 A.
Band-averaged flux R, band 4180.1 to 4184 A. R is 2.5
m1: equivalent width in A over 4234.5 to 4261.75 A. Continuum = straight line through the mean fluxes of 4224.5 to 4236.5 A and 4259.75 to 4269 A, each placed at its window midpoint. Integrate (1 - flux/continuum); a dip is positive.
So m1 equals -0.9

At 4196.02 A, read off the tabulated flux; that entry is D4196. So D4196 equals 2.68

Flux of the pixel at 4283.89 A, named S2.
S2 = 2.674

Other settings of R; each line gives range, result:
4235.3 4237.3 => 2.66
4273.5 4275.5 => 2.42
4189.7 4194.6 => 2.71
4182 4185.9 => 2.66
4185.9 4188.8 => 2.79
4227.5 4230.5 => 2.52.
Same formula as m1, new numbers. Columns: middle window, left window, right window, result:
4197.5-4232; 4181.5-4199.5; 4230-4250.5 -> 1.3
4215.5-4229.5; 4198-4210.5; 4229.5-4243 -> -0.8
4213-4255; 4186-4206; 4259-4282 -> -1.1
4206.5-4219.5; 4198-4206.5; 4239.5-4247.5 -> -0.9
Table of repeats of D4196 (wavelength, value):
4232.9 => 2.466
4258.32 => 2.573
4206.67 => 2.354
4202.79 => 2.366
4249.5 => 2.794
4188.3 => 2.777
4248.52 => 2.759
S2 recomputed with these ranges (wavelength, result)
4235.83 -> 2.653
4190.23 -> 2.679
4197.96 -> 2.517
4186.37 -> 2.81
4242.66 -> 2.574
